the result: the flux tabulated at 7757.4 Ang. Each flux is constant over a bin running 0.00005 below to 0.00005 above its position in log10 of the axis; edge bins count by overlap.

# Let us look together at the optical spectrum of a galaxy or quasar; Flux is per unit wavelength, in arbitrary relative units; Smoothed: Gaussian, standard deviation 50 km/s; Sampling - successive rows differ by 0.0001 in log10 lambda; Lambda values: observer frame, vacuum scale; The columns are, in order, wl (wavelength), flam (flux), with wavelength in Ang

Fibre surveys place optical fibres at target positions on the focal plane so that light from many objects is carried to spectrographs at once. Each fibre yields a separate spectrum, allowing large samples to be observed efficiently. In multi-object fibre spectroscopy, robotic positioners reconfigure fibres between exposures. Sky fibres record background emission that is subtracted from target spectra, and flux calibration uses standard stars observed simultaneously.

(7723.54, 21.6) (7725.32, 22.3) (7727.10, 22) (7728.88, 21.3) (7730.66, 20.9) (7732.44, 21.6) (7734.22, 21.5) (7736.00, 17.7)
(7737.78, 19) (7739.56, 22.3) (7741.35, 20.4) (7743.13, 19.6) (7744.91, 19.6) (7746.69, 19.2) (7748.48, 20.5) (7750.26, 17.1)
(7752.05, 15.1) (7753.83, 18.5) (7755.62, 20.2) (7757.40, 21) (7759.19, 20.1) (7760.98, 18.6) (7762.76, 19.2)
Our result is 21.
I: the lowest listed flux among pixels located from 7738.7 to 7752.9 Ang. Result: 15.1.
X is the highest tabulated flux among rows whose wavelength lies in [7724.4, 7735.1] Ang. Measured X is 22.3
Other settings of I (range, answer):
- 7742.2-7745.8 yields 19.6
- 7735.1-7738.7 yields 17.7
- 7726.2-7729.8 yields 21.3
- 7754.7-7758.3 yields 20.2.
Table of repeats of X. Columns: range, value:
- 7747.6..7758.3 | 21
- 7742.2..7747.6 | 19.6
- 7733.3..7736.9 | 21.5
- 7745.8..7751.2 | 20.5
